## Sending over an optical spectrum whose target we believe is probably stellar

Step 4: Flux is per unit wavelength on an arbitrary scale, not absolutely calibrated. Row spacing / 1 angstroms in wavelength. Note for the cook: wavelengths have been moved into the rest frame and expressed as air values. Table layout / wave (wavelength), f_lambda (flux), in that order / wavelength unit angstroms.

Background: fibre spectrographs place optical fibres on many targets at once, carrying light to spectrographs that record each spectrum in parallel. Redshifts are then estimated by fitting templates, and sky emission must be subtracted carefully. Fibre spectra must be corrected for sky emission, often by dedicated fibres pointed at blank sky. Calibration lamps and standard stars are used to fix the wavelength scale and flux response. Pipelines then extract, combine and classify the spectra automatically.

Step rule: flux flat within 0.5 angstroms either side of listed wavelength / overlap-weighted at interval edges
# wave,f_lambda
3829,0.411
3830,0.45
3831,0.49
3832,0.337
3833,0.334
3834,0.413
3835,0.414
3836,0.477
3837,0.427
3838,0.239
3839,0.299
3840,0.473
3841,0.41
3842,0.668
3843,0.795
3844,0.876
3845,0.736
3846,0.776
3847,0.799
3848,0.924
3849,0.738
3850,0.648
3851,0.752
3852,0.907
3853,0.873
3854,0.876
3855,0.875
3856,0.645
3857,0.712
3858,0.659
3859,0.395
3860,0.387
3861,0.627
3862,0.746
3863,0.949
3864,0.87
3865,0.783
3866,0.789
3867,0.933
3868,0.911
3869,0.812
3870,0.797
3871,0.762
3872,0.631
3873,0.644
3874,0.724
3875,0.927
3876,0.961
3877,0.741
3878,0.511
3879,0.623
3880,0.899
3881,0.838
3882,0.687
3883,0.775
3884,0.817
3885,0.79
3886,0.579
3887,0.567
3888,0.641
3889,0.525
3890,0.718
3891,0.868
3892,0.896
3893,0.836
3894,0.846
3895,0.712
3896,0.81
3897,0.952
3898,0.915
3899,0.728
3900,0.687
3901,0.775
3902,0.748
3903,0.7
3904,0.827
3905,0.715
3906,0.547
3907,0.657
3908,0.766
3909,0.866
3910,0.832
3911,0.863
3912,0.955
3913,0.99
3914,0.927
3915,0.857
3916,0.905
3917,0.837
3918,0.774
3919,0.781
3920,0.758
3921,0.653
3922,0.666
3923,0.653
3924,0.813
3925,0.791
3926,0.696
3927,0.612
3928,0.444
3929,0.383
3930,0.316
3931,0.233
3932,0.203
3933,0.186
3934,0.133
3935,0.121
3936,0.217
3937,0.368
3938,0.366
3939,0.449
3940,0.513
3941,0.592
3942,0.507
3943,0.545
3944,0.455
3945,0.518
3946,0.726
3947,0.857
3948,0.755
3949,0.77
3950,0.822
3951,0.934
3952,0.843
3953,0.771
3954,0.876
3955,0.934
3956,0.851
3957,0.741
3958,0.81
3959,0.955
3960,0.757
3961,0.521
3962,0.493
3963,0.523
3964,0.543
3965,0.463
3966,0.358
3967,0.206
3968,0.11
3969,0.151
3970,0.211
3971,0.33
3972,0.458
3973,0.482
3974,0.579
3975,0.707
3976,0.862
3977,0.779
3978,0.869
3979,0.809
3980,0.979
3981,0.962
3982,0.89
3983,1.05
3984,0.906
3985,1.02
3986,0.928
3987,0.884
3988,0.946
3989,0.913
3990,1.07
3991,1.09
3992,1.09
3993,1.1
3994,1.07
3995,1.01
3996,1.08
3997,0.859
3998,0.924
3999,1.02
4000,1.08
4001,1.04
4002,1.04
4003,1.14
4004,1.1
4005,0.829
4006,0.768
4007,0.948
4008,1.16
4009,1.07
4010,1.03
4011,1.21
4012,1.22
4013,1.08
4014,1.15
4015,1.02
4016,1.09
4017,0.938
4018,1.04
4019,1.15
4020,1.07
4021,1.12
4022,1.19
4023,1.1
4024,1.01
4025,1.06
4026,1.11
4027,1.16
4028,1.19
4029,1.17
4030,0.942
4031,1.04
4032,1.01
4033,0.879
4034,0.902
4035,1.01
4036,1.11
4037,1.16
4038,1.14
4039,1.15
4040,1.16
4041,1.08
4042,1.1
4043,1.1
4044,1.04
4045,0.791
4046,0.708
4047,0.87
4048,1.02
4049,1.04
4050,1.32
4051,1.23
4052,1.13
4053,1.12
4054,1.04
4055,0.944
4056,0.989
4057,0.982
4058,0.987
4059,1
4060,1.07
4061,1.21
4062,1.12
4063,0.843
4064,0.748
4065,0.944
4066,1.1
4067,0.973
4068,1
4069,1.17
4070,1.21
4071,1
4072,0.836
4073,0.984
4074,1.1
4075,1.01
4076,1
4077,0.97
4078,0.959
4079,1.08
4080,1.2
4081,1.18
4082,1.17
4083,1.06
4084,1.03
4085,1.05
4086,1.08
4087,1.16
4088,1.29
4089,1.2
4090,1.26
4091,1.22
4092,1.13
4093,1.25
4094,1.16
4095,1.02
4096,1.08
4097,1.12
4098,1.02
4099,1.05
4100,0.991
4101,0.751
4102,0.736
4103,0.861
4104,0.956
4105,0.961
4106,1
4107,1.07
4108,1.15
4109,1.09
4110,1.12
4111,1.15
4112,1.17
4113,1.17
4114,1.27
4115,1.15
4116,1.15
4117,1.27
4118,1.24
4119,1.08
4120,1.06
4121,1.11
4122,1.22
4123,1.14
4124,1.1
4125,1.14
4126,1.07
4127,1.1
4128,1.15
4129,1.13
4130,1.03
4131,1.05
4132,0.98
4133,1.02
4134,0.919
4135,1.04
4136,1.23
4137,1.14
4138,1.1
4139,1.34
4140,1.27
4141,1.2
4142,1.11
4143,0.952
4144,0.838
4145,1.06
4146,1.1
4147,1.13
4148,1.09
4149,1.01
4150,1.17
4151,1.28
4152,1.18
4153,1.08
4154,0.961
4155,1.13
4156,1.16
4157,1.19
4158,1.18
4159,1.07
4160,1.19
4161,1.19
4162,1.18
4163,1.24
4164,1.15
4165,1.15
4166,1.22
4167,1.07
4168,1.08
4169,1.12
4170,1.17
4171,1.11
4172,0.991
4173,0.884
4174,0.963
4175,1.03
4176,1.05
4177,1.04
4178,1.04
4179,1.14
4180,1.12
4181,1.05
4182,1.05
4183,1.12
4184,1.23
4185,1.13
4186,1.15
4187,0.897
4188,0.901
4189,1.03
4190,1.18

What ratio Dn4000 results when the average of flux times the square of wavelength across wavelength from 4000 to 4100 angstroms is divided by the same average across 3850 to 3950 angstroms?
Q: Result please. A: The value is 1.66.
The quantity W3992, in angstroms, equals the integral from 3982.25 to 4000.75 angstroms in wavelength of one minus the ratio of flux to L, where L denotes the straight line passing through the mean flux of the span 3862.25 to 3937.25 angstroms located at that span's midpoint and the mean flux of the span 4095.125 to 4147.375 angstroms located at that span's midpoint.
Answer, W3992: -2.95 angstroms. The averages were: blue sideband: 0.708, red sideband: 1.08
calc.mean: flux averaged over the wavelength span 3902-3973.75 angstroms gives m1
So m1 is 0.61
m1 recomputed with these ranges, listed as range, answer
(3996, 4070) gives 1.05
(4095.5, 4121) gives 1.07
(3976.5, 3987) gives 0.918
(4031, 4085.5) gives 1.04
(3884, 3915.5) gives 0.778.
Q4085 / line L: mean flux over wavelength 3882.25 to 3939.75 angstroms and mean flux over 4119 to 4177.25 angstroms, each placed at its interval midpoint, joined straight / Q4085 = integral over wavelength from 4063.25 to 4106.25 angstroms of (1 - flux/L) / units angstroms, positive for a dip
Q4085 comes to -2.6 angstroms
